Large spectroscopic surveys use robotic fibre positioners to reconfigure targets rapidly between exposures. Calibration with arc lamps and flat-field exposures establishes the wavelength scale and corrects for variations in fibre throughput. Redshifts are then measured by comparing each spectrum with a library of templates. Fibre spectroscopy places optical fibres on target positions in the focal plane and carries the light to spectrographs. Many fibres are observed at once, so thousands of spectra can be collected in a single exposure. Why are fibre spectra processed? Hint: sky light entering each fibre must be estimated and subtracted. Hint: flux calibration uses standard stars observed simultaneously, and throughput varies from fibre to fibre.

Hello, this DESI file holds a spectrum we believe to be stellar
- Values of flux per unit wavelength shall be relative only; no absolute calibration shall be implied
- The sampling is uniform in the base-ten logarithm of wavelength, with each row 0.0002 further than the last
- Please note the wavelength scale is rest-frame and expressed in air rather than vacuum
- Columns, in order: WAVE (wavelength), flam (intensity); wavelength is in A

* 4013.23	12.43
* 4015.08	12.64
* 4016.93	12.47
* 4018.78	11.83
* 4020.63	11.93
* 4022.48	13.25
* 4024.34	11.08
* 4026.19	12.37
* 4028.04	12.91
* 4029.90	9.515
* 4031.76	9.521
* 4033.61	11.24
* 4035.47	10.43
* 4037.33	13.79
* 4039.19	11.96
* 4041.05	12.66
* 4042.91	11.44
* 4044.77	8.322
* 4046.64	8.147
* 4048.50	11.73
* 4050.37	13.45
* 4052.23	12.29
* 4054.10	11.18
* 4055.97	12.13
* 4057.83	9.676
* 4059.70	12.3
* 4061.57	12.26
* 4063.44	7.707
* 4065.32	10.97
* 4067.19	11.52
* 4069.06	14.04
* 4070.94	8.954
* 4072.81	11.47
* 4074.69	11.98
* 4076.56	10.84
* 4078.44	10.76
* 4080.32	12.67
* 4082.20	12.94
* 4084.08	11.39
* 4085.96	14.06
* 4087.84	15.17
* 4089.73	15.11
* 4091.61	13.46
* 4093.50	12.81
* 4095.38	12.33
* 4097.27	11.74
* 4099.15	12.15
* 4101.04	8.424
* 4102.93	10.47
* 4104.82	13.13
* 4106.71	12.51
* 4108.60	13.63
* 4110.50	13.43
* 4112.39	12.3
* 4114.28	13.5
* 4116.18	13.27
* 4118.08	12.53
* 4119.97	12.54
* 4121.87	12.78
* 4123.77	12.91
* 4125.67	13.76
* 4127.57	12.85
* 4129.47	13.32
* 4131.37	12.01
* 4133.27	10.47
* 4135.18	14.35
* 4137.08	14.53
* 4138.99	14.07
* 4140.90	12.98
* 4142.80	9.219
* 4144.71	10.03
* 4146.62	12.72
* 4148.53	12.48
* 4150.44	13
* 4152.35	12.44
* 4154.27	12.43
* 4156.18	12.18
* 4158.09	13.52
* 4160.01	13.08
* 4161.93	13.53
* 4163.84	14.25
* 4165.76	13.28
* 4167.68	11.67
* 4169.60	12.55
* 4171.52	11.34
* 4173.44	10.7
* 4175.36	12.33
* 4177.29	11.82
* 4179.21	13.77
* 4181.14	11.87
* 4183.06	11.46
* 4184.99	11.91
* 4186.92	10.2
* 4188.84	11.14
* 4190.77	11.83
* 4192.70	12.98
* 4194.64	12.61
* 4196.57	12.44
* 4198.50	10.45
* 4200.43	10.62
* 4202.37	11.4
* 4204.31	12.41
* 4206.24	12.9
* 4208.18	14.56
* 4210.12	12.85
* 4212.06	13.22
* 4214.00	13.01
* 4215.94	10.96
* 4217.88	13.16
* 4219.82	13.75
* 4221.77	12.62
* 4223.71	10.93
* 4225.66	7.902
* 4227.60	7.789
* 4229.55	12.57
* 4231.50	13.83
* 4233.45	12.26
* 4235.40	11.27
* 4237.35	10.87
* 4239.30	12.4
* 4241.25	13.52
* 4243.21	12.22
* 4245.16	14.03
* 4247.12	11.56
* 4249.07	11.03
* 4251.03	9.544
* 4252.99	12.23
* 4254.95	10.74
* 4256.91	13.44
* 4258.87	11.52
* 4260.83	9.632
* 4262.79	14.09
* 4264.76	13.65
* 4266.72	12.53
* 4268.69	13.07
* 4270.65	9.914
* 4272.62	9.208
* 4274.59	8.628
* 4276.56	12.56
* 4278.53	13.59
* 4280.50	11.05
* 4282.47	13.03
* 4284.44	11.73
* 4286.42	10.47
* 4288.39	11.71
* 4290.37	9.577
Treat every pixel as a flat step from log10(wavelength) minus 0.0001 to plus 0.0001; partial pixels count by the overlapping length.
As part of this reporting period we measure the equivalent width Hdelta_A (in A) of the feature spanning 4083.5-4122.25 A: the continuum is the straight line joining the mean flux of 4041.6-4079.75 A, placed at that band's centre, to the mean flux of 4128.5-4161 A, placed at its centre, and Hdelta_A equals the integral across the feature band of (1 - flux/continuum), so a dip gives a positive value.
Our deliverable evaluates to -2.99 A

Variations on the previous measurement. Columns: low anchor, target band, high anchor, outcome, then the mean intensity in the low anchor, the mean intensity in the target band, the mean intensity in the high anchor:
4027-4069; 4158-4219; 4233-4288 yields -3.75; 11.2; 12.3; 11.8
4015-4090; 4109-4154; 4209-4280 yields -3.61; 11.7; 12.7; 11.8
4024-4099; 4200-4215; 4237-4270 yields -0.82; 11.7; 12.7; 12.1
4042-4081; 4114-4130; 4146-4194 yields -1.66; 11.1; 13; 12.3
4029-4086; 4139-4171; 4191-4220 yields -1.18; 11.3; 12.5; 12.4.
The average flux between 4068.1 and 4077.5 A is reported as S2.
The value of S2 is 11.5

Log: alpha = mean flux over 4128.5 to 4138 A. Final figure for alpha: 12.9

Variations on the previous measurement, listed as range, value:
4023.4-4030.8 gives 11.5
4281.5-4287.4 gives 11.7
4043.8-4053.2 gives 10.8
